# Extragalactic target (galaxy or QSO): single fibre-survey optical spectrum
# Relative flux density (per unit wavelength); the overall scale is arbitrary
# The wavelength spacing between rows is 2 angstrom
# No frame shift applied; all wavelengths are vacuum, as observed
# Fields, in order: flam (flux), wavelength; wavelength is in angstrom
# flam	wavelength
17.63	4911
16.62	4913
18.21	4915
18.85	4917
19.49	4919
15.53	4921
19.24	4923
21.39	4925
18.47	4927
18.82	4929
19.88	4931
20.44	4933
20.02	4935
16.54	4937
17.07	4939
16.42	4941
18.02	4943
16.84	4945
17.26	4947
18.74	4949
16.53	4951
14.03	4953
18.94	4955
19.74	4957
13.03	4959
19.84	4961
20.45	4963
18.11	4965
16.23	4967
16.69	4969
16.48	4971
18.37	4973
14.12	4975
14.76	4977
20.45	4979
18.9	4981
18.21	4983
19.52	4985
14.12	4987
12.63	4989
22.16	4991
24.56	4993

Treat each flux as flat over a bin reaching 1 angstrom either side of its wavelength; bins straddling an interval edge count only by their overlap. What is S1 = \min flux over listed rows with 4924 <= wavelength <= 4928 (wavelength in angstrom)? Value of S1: 18.47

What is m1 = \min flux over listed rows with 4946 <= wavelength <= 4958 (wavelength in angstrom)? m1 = 14.03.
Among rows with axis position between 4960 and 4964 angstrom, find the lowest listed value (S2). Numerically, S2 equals 19.84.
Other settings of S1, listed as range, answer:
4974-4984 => 14.12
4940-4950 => 16.42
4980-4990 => 12.63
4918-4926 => 15.53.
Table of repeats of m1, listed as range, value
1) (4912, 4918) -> 16.62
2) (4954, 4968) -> 13.03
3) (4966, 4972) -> 16.23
